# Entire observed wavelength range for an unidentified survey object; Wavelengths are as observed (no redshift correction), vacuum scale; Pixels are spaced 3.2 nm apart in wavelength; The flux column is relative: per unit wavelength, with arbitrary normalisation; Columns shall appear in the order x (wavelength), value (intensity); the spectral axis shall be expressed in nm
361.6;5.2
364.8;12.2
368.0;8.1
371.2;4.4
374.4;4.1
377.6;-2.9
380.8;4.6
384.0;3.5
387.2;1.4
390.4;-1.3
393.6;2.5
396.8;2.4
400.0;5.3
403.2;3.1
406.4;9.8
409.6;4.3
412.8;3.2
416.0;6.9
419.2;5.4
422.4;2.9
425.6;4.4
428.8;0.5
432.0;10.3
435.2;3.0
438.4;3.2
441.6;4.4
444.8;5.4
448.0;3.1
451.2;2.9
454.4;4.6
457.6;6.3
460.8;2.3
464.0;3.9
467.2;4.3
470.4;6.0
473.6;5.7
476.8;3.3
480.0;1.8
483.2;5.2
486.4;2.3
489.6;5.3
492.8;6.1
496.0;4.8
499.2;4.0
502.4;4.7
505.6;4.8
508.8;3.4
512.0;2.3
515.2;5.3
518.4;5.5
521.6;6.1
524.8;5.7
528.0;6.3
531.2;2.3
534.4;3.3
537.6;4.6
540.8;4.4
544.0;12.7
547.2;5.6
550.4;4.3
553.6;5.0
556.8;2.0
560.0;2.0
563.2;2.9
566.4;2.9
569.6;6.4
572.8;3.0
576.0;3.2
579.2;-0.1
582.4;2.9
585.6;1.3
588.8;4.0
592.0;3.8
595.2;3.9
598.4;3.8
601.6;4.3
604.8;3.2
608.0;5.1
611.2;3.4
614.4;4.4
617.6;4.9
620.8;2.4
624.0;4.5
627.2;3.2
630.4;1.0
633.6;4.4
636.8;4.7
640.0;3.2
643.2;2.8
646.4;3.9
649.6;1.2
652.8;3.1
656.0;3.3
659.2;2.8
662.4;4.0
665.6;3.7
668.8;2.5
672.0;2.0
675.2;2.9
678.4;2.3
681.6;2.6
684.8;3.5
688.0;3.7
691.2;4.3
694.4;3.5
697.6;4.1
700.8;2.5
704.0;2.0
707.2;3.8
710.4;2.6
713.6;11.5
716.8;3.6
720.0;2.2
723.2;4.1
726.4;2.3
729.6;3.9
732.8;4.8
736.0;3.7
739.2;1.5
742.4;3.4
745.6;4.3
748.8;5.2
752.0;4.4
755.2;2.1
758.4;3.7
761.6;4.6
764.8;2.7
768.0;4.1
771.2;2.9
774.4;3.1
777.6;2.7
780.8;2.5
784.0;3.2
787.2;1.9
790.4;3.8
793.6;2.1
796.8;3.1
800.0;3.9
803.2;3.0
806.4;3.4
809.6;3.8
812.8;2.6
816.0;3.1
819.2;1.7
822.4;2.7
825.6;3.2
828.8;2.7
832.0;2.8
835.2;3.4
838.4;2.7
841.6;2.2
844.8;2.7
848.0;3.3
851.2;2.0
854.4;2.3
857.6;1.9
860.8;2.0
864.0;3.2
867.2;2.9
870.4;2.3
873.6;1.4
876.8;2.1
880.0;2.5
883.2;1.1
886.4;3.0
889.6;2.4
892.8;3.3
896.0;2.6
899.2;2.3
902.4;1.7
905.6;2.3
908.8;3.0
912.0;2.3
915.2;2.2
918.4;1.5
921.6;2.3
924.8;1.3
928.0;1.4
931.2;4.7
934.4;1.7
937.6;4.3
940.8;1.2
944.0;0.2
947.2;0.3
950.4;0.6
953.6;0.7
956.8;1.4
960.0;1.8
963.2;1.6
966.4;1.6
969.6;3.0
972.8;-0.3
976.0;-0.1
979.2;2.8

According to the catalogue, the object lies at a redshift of 0.088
